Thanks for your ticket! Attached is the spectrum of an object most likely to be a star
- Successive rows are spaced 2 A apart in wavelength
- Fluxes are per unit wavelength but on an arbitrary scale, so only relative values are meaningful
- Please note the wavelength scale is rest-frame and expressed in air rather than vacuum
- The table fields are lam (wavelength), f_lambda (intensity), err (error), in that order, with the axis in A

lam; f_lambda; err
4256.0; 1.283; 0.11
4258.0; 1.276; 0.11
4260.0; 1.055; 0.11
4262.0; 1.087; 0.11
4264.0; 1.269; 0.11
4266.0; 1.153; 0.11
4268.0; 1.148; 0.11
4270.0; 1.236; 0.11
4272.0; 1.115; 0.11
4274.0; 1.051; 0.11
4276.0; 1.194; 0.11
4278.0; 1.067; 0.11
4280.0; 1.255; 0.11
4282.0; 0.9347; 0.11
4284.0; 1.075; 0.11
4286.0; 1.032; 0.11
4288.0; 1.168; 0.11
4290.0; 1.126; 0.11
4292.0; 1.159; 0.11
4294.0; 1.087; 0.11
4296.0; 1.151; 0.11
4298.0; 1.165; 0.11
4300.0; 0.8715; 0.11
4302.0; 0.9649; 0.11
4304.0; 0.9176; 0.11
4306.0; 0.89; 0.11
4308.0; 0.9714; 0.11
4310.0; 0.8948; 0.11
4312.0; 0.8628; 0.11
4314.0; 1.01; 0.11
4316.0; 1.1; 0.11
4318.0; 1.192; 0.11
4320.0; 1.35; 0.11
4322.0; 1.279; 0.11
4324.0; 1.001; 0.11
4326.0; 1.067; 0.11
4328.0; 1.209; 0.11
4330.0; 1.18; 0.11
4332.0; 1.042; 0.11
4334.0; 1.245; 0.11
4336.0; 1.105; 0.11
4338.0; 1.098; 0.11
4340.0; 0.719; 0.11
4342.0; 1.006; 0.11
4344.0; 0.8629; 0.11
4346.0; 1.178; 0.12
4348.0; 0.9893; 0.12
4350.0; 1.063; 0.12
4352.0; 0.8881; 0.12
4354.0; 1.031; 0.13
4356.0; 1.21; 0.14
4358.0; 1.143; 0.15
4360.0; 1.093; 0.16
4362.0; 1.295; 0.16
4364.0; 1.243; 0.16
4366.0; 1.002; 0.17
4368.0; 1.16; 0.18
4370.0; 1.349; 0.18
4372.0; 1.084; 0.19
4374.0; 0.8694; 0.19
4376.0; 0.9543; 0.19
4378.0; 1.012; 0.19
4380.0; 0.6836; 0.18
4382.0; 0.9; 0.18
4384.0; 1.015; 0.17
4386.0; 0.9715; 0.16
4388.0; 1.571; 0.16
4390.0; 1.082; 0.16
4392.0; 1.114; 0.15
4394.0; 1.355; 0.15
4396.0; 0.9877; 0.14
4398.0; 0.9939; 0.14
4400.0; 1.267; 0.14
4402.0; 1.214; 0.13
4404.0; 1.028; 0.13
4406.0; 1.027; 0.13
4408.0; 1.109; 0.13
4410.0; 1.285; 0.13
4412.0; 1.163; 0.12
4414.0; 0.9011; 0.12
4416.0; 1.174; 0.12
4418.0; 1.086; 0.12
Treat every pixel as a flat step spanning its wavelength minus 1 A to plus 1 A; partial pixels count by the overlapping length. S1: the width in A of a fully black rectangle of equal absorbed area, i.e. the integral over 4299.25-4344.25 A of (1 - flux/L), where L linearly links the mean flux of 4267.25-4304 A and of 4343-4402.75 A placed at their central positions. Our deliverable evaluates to 2.1 A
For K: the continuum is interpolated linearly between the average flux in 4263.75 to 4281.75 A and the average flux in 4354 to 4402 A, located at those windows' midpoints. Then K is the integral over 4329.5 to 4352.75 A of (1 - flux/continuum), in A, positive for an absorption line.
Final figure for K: 1.9 A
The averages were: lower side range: 1.15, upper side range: 1.1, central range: 1.03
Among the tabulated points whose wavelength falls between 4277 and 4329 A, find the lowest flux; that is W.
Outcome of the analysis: 0.8628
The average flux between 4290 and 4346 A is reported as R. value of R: 1.06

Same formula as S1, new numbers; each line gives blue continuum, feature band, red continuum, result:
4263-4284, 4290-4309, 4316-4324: 2.5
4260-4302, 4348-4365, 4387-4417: 0.4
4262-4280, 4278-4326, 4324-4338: 3.3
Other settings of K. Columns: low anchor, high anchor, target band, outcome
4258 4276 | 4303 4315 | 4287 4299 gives -1.6 A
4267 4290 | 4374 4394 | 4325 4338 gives -0.7 A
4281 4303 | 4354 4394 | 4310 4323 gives -0.5 A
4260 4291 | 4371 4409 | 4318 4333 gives -0.9 A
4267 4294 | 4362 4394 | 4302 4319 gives 2.0 A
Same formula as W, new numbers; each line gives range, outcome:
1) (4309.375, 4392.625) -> 0.6836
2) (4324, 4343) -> 0.719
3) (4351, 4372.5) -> 0.8881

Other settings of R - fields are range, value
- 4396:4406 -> 1.1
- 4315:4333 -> 1.16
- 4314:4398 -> 1.09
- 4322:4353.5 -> 1.05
